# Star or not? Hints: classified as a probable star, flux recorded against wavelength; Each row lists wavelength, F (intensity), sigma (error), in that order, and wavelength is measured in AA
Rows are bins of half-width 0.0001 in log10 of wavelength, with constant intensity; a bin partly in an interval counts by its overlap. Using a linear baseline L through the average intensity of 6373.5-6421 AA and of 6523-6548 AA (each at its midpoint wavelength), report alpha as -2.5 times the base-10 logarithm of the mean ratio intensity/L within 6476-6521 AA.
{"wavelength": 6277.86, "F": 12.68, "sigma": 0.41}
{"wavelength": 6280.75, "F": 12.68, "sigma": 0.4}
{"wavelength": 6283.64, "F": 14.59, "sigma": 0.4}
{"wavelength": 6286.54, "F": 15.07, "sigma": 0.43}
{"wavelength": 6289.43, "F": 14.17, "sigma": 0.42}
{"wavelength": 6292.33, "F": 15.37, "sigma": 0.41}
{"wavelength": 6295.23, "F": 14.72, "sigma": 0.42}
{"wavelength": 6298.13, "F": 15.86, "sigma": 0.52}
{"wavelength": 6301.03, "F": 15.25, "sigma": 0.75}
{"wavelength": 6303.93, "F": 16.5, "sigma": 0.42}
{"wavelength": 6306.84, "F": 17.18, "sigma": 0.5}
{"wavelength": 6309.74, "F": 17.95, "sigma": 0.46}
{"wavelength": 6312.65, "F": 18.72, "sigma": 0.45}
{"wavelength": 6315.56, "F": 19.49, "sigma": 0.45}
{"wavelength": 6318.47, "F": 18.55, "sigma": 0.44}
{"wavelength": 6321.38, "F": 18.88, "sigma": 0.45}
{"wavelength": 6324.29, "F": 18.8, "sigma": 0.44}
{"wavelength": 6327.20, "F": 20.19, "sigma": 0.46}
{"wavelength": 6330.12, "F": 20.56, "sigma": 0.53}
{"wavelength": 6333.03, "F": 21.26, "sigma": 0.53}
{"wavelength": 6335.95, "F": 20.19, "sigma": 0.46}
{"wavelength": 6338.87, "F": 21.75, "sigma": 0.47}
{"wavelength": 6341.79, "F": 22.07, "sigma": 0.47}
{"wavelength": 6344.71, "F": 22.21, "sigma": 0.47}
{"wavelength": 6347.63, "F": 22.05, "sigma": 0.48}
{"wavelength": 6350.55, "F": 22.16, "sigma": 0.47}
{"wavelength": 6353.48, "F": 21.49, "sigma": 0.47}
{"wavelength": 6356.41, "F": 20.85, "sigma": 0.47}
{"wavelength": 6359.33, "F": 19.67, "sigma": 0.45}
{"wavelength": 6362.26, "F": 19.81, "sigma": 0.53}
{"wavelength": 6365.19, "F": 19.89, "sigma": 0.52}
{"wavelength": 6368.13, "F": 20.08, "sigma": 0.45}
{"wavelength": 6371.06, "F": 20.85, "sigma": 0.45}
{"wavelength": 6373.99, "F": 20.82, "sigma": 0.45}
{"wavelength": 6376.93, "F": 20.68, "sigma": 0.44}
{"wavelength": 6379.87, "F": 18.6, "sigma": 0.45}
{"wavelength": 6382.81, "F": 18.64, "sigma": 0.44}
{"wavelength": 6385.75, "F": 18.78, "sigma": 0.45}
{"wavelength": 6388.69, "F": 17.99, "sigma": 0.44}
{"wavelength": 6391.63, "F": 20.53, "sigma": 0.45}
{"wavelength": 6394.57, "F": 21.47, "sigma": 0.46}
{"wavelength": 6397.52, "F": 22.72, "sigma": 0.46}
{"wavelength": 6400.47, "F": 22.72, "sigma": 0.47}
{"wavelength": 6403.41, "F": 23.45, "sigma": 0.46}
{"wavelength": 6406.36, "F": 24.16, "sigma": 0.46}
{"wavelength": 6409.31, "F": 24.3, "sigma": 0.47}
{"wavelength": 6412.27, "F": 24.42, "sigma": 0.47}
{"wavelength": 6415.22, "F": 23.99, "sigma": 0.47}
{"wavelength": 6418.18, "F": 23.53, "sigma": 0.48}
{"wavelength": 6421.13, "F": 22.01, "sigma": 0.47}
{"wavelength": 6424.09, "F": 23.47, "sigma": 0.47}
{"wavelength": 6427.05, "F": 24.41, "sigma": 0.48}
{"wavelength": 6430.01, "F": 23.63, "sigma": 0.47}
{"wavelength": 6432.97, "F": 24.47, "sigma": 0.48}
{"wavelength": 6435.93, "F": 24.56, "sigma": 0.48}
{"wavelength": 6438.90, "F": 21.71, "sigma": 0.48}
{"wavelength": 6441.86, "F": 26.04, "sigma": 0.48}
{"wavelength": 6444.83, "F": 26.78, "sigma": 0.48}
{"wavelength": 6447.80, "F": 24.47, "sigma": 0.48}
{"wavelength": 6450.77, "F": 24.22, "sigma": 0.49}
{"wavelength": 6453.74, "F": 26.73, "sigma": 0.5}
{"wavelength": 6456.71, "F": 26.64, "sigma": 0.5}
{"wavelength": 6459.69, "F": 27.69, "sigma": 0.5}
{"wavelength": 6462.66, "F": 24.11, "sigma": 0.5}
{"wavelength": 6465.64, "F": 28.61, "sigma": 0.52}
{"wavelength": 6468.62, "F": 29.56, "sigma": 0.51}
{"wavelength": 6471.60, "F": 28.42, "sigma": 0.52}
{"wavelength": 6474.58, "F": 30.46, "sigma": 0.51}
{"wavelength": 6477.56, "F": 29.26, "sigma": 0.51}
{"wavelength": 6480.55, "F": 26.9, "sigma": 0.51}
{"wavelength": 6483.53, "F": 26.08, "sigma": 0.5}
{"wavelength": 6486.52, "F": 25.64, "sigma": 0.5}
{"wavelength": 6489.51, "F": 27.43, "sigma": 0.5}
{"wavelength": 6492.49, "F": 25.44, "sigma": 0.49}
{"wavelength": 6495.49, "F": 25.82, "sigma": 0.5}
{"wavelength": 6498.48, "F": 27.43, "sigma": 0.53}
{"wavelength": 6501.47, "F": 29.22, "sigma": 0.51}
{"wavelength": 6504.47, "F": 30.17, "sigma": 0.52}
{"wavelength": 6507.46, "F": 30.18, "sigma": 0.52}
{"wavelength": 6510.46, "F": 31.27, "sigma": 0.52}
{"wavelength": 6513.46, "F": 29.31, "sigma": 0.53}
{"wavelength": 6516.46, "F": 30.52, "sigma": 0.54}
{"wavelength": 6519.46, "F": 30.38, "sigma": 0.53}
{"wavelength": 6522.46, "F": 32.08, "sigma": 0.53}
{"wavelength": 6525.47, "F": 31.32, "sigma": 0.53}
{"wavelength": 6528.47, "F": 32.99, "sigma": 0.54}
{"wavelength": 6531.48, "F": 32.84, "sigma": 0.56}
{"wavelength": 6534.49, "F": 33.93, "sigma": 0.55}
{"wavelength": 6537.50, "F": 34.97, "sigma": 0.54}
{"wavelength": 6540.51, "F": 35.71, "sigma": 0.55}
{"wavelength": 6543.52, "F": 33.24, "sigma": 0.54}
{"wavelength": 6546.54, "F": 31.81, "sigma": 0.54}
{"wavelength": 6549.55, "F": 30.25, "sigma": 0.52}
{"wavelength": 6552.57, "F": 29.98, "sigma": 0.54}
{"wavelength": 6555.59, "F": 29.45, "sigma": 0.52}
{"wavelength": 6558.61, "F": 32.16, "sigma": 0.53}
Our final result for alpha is 0.069 mag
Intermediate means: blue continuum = 21.7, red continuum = 33.3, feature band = 28.3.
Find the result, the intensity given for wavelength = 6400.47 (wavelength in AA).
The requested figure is 22.72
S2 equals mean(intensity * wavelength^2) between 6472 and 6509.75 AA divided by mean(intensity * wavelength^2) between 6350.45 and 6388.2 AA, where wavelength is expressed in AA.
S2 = 1.45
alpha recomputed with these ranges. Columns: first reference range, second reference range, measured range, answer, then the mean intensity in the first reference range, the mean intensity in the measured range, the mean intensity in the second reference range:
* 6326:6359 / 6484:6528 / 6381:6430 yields 0.09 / 21.3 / 22.3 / 29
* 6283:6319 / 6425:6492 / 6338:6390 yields -0.01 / 16.4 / 20.5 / 26.2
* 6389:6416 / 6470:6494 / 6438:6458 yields 0.01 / 22.8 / 25.3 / 27.5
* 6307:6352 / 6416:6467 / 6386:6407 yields 0.07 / 20.2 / 21.6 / 24.9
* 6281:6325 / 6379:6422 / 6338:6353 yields -0.17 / 16.6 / 22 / 21.9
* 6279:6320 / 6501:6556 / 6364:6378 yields 0.03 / 16.1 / 20.5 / 31.6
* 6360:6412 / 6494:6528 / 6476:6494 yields 0.05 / 21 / 26.8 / 29.9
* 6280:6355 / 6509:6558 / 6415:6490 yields 0.04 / 18.4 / 25.8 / 31.9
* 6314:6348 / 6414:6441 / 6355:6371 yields 0.07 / 20.4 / 20.1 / 23.6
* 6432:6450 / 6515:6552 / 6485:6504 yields 0.08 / 24.7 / 27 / 32.4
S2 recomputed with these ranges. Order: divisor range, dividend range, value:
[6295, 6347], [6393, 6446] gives 1.29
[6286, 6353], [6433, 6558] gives 1.63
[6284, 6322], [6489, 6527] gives 1.88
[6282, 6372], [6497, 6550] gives 1.78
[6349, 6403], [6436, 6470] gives 1.30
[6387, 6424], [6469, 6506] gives 1.26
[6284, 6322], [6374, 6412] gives 1.31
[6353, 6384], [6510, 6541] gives 1.68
